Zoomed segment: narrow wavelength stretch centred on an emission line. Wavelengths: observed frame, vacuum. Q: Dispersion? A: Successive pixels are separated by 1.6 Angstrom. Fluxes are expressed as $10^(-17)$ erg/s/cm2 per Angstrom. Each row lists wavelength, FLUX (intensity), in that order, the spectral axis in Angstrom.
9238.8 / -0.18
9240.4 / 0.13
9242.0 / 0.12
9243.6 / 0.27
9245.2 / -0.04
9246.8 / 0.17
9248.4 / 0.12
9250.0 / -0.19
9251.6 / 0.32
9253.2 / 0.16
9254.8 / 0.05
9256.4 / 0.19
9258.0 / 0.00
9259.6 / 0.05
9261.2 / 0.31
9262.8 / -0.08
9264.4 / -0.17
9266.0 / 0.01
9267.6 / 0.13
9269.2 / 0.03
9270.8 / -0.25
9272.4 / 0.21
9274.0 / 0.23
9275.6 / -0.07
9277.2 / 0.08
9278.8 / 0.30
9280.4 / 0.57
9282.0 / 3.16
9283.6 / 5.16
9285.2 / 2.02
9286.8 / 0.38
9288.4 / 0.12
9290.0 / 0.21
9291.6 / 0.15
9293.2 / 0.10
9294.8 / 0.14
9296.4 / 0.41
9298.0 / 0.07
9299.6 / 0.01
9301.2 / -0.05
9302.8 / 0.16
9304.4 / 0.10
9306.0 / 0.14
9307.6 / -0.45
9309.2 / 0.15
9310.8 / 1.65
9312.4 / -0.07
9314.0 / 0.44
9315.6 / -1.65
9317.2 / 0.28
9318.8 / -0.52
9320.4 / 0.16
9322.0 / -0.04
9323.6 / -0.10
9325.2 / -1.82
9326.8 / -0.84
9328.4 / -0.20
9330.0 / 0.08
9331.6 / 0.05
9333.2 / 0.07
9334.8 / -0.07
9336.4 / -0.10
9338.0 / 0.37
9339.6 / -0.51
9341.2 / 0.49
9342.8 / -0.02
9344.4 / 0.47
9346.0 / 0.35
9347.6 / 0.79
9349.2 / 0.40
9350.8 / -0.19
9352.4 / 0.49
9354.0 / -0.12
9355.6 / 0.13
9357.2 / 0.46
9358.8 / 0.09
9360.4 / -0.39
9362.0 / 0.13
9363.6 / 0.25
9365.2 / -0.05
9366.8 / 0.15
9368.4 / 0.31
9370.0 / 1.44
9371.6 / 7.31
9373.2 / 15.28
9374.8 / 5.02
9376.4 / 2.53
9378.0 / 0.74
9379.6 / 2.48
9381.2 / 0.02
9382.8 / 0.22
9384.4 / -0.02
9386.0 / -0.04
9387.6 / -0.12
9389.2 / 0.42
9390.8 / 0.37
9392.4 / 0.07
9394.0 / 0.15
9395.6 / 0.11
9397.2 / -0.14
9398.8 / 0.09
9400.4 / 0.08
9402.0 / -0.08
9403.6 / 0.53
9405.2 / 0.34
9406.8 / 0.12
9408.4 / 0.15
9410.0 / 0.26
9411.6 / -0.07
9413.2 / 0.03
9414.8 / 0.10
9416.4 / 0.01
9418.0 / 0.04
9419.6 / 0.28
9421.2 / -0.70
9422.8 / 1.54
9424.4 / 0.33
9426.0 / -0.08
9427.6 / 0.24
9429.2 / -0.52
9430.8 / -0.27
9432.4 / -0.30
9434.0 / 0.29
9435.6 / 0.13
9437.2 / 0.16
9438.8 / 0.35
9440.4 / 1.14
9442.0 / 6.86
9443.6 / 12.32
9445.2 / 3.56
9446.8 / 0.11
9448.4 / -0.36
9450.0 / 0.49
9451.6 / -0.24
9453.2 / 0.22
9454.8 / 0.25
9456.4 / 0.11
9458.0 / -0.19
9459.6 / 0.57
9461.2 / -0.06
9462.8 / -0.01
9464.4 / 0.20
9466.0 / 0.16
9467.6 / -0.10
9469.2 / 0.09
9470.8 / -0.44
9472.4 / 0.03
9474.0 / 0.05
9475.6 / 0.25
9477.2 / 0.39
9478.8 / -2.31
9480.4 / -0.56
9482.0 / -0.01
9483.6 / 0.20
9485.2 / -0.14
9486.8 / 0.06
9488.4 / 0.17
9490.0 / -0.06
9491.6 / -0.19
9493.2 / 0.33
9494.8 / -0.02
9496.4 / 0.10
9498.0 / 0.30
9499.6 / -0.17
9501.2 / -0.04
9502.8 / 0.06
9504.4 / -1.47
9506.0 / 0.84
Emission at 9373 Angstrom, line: [O III] 5007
